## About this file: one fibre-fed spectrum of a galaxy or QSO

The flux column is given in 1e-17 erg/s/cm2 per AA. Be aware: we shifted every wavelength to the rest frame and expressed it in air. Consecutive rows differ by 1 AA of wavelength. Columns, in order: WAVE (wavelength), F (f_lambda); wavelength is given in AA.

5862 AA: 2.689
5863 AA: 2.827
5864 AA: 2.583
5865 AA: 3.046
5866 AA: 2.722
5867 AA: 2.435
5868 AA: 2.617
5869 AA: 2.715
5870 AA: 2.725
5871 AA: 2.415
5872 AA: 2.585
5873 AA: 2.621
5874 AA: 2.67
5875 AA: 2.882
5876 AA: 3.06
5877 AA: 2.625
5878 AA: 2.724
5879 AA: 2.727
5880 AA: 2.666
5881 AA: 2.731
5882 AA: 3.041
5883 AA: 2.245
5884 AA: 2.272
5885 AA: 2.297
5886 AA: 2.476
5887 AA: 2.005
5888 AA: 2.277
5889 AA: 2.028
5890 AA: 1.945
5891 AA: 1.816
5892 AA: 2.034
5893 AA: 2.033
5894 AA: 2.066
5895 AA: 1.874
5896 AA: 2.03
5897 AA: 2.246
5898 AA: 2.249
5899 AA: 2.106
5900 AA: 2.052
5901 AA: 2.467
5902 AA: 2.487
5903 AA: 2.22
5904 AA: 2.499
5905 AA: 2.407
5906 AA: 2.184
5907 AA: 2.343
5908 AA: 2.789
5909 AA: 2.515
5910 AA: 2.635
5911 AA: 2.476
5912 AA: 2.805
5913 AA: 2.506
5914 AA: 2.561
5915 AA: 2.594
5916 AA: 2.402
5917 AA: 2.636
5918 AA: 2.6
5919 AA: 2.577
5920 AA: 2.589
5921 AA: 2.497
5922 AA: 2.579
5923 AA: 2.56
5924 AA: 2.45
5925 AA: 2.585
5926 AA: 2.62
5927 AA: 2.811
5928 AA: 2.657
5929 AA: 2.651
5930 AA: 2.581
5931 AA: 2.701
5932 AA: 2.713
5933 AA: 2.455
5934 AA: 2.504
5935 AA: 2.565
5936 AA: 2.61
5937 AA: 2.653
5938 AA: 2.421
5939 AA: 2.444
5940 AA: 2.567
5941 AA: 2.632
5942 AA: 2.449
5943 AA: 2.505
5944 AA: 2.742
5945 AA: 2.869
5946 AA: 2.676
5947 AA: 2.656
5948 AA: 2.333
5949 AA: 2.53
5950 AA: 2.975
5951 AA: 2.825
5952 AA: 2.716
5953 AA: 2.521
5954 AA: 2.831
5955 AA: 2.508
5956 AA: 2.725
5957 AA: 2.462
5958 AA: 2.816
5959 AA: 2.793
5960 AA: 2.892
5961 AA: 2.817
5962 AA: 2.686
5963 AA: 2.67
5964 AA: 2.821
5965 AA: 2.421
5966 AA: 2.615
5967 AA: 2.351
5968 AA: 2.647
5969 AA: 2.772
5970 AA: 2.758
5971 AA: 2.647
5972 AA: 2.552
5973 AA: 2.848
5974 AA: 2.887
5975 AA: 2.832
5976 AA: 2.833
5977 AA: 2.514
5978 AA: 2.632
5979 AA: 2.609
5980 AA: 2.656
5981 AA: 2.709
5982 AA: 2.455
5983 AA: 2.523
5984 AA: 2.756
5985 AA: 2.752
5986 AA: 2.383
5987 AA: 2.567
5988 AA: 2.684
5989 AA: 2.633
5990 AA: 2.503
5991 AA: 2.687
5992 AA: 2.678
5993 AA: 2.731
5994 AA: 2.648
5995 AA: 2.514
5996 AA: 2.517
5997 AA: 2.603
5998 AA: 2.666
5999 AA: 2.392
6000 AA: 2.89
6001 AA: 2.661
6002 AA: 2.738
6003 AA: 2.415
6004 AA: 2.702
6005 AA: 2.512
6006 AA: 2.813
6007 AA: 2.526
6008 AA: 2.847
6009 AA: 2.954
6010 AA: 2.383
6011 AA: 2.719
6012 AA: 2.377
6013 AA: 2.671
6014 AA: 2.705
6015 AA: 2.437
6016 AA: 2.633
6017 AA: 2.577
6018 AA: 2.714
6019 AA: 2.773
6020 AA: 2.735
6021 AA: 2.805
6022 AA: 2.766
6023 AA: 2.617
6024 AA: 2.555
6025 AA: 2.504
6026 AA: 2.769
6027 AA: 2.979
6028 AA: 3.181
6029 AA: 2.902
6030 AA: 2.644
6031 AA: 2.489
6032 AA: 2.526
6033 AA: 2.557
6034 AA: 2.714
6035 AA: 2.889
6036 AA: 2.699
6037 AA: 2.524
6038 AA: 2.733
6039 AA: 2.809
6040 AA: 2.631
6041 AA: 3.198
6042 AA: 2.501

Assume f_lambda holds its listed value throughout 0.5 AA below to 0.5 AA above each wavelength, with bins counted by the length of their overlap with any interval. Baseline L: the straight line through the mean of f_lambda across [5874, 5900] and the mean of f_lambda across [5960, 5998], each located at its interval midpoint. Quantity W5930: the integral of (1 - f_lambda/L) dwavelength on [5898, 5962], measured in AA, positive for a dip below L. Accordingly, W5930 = -2.3 AA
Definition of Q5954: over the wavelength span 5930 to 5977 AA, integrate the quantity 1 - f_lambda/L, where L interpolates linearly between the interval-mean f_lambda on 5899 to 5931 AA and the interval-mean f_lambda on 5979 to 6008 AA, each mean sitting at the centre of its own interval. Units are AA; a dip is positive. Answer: -1.5 AA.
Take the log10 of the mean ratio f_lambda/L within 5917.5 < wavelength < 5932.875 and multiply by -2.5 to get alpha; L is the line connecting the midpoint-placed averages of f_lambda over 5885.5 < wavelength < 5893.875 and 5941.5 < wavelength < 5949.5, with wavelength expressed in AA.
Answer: -0.09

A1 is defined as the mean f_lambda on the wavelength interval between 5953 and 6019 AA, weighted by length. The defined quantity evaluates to 2.65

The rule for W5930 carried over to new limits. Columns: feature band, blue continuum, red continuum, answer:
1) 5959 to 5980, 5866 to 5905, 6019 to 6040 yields -0.9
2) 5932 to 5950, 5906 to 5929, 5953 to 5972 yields 0.3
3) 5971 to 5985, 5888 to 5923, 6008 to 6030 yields -0.6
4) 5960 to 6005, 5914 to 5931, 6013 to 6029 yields 0.4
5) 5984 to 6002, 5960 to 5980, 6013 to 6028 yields 0.4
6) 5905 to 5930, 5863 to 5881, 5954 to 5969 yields 1.1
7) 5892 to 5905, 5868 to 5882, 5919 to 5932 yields 2.3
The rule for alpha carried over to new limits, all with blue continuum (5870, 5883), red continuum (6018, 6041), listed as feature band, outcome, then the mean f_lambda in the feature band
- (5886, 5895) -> 0.31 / 2.04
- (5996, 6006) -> 0.04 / 2.62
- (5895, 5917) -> 0.13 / 2.4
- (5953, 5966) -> 0.01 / 2.69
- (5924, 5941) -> 0.05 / 2.59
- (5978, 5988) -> 0.05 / 2.61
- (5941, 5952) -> 0.02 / 2.66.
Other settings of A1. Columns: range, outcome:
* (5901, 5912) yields 2.47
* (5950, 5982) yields 2.69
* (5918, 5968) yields 2.63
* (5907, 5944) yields 2.58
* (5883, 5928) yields 2.37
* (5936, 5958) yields 2.63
